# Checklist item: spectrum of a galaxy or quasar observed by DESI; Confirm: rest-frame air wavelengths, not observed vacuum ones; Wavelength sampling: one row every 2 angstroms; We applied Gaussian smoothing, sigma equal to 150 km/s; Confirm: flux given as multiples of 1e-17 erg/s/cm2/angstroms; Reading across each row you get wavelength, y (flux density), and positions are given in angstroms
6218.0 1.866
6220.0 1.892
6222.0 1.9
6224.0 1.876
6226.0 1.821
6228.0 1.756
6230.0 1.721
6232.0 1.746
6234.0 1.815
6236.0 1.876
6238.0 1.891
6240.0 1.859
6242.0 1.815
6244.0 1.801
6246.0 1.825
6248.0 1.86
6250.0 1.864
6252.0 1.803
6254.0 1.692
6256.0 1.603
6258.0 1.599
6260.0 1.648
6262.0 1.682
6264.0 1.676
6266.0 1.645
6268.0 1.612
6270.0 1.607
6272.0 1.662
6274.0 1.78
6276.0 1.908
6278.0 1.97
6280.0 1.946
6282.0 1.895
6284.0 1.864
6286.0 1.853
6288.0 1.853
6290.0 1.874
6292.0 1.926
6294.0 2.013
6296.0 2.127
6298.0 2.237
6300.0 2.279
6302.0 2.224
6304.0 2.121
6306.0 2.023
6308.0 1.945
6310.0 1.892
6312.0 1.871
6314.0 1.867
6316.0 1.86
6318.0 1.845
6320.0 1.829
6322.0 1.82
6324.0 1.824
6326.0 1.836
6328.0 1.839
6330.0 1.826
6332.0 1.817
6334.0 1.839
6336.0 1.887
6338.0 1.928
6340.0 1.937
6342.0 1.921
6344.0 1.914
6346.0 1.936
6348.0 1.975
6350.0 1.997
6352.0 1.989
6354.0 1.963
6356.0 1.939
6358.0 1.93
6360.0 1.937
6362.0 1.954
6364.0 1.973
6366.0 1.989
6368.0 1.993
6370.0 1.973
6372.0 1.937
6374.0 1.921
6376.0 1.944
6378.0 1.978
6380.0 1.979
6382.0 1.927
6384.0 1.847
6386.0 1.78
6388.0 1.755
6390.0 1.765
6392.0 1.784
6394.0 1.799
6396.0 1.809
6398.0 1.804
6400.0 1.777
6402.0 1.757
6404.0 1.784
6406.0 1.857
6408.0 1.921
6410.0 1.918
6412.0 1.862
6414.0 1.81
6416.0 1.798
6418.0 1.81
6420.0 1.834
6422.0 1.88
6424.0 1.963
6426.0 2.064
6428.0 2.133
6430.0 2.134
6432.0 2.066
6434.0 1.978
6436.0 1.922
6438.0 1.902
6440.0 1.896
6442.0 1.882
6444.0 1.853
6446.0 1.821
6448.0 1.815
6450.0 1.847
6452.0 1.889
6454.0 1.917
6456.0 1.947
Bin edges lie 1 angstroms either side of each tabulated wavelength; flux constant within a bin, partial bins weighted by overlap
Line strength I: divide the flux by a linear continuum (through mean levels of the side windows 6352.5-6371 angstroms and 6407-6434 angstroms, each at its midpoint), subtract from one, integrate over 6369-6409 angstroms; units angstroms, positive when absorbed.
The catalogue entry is 1.98 angstroms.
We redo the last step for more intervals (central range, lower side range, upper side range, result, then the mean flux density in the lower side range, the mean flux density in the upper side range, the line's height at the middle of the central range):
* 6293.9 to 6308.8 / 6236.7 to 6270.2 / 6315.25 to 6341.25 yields -2.6 angstroms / 1.74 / 1.85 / 1.81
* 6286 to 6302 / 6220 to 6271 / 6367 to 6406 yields -2.2 angstroms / 1.76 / 1.86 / 1.8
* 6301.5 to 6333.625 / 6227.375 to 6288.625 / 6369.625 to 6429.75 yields -1.4 angstroms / 1.78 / 1.87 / 1.82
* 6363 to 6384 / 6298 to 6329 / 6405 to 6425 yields -0.6 angstroms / 1.95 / 1.87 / 1.9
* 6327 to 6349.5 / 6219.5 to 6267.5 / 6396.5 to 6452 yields -0.7 angstroms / 1.77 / 1.89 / 1.84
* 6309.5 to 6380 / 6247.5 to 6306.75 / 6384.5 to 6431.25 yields -1.9 angstroms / 1.86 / 1.86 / 1.86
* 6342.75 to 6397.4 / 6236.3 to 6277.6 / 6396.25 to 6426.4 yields -2.7 angstroms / 1.75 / 1.85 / 1.82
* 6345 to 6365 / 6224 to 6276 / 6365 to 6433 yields -1.2 angstroms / 1.75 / 1.89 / 1.85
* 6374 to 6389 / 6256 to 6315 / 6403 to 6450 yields 0.1 angstroms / 1.88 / 1.91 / 1.9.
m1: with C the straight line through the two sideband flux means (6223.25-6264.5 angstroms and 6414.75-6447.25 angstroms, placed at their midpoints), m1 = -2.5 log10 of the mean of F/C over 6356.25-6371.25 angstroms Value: -0.05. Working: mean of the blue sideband 1.77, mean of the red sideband 1.93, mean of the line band 1.96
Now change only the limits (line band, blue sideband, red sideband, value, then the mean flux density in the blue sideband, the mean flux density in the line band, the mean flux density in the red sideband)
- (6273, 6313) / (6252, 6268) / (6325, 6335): -0.14 mag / 1.66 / 1.98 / 1.83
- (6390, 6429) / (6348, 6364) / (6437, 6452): 0.02 mag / 1.96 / 1.86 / 1.86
